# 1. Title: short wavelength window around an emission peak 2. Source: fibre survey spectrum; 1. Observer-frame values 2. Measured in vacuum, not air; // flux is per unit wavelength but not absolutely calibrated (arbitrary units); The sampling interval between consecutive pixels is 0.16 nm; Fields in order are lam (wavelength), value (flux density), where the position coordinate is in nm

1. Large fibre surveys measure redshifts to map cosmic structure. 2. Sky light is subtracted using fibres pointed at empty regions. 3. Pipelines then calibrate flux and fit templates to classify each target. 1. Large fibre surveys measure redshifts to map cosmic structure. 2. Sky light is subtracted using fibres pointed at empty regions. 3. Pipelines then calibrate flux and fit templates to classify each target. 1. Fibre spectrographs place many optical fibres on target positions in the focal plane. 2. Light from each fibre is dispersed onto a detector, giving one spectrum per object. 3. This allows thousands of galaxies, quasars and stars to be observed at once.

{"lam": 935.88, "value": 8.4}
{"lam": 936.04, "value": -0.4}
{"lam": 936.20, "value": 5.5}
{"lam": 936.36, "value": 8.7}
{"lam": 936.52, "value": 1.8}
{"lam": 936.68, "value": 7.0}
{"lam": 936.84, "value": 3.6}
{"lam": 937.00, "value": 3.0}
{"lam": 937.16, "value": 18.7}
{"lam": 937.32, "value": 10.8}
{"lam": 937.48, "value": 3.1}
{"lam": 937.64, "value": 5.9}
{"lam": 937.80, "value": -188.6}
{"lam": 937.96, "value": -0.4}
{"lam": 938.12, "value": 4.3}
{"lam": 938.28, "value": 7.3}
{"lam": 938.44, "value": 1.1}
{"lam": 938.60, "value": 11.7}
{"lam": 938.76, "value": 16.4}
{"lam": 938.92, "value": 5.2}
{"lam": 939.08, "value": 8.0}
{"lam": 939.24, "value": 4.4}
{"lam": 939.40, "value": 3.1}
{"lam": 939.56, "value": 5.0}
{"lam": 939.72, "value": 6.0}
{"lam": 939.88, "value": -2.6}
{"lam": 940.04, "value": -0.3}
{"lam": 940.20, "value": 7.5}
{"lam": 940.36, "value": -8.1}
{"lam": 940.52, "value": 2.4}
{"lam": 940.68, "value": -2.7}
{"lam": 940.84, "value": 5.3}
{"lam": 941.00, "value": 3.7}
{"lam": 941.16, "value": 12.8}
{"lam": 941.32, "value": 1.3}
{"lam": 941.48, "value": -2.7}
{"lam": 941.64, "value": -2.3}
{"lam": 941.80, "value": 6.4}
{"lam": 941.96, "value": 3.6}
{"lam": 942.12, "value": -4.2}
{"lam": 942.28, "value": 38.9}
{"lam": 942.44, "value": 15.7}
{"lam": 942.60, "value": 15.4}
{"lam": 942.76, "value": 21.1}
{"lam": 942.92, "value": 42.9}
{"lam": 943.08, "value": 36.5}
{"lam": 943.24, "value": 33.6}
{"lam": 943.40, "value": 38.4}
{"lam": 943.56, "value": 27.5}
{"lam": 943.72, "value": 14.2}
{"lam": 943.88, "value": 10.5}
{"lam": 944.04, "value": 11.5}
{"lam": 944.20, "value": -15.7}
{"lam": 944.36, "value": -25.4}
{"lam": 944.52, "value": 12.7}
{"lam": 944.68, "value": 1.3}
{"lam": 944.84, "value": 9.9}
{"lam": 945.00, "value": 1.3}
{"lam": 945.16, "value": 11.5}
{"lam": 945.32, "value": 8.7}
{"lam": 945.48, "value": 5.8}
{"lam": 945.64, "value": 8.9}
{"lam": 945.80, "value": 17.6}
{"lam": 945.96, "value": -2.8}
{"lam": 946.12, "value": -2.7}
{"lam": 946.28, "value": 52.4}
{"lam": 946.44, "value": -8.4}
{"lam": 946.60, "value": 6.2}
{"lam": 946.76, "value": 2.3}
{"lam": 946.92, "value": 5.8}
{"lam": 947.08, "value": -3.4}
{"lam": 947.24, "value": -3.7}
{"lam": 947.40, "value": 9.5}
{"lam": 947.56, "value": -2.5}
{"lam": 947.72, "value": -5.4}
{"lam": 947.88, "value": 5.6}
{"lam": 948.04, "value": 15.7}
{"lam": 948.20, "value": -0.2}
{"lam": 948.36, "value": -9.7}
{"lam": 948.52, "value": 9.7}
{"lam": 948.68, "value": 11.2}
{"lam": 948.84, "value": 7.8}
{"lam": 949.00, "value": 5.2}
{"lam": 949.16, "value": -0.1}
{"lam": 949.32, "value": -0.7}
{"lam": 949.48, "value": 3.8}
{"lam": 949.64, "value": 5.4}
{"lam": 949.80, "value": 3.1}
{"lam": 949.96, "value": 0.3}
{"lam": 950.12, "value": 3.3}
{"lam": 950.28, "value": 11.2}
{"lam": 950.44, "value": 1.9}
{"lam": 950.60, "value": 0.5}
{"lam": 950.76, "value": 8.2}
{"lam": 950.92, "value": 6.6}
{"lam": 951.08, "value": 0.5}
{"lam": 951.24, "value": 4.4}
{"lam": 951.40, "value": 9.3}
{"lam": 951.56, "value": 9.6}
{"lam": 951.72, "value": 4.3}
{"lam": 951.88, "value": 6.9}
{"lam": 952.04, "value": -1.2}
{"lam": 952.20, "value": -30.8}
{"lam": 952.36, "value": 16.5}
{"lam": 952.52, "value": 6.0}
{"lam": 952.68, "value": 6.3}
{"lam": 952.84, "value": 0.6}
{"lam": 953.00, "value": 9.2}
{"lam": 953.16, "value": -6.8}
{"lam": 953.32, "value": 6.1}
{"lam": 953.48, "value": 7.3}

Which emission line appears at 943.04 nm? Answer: [O III]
